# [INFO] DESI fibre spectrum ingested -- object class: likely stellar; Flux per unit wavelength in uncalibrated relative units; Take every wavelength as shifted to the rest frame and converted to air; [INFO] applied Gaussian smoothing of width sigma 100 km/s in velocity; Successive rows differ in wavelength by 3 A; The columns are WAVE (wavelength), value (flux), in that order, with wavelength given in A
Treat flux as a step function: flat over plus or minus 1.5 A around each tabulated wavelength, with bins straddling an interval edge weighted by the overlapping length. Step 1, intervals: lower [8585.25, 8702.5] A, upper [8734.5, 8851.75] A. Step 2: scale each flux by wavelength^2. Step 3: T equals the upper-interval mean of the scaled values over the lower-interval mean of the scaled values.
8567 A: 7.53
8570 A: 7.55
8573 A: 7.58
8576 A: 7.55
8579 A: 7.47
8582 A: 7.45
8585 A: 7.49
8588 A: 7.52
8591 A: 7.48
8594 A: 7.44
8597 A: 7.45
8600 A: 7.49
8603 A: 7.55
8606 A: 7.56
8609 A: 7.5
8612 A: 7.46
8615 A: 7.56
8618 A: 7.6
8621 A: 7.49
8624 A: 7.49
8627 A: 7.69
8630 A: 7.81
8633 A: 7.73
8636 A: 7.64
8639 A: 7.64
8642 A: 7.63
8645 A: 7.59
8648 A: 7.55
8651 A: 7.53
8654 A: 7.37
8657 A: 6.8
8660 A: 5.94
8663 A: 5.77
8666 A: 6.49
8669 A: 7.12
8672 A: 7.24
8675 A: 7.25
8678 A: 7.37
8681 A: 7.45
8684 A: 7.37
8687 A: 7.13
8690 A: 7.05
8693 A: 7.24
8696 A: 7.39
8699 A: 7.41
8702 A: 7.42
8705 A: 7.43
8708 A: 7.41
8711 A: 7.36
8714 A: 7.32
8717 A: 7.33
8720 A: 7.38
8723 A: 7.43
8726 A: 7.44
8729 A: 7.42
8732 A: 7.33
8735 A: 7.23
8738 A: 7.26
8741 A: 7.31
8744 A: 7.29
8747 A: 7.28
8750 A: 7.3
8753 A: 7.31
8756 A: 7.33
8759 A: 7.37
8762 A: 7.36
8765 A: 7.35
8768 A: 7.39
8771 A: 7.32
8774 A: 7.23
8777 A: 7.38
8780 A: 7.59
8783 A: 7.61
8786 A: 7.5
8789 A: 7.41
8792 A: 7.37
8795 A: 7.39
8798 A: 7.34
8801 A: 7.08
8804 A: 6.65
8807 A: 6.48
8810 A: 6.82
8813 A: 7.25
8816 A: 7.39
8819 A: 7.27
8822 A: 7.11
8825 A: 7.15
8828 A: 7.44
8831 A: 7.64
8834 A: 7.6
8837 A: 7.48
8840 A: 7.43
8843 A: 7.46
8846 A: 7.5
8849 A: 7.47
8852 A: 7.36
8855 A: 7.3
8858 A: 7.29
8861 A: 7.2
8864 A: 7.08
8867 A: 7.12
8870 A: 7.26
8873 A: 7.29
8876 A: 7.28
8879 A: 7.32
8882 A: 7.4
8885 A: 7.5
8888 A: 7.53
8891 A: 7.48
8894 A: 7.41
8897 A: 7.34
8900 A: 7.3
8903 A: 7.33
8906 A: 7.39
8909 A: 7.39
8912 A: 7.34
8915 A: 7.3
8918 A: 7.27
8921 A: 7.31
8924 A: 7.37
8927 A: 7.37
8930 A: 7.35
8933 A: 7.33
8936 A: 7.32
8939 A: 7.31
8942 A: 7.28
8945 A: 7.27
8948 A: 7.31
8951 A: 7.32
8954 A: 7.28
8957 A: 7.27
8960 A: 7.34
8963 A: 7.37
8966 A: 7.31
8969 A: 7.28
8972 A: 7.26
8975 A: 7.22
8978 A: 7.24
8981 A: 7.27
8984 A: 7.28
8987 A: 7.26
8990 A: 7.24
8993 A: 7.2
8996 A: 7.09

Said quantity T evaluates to 1.03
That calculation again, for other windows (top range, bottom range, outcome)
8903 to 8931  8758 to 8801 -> 1.02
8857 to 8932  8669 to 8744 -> 1.04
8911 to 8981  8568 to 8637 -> 1.05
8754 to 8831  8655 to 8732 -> 1.04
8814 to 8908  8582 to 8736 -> 1.05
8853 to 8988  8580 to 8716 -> 1.06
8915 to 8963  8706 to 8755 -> 1.04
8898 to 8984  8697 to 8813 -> 1.04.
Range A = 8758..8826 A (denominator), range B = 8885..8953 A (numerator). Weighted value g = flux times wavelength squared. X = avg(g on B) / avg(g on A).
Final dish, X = 1.0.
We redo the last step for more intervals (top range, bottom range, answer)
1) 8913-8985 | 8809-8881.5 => 1.02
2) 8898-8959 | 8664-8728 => 1.06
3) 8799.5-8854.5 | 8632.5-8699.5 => 1.05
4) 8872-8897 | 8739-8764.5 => 1.04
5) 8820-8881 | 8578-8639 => 1.03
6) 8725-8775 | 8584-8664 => 1.02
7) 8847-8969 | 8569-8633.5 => 1.04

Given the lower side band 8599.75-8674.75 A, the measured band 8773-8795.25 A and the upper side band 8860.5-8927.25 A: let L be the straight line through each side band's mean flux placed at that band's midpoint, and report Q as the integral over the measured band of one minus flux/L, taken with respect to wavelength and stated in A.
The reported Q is -0.34 A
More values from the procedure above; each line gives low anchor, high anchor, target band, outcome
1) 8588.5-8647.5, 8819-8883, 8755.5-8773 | 0.2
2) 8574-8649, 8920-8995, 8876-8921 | -0.2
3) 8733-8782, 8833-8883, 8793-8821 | 1.0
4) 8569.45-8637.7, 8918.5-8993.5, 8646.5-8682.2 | 2.5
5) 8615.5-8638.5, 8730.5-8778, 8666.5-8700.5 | 1.1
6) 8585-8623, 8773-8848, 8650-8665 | 1.6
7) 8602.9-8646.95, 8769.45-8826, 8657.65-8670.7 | 2.0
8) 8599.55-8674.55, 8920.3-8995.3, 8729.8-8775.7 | 0.0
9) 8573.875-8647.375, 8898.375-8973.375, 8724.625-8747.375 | 0.4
